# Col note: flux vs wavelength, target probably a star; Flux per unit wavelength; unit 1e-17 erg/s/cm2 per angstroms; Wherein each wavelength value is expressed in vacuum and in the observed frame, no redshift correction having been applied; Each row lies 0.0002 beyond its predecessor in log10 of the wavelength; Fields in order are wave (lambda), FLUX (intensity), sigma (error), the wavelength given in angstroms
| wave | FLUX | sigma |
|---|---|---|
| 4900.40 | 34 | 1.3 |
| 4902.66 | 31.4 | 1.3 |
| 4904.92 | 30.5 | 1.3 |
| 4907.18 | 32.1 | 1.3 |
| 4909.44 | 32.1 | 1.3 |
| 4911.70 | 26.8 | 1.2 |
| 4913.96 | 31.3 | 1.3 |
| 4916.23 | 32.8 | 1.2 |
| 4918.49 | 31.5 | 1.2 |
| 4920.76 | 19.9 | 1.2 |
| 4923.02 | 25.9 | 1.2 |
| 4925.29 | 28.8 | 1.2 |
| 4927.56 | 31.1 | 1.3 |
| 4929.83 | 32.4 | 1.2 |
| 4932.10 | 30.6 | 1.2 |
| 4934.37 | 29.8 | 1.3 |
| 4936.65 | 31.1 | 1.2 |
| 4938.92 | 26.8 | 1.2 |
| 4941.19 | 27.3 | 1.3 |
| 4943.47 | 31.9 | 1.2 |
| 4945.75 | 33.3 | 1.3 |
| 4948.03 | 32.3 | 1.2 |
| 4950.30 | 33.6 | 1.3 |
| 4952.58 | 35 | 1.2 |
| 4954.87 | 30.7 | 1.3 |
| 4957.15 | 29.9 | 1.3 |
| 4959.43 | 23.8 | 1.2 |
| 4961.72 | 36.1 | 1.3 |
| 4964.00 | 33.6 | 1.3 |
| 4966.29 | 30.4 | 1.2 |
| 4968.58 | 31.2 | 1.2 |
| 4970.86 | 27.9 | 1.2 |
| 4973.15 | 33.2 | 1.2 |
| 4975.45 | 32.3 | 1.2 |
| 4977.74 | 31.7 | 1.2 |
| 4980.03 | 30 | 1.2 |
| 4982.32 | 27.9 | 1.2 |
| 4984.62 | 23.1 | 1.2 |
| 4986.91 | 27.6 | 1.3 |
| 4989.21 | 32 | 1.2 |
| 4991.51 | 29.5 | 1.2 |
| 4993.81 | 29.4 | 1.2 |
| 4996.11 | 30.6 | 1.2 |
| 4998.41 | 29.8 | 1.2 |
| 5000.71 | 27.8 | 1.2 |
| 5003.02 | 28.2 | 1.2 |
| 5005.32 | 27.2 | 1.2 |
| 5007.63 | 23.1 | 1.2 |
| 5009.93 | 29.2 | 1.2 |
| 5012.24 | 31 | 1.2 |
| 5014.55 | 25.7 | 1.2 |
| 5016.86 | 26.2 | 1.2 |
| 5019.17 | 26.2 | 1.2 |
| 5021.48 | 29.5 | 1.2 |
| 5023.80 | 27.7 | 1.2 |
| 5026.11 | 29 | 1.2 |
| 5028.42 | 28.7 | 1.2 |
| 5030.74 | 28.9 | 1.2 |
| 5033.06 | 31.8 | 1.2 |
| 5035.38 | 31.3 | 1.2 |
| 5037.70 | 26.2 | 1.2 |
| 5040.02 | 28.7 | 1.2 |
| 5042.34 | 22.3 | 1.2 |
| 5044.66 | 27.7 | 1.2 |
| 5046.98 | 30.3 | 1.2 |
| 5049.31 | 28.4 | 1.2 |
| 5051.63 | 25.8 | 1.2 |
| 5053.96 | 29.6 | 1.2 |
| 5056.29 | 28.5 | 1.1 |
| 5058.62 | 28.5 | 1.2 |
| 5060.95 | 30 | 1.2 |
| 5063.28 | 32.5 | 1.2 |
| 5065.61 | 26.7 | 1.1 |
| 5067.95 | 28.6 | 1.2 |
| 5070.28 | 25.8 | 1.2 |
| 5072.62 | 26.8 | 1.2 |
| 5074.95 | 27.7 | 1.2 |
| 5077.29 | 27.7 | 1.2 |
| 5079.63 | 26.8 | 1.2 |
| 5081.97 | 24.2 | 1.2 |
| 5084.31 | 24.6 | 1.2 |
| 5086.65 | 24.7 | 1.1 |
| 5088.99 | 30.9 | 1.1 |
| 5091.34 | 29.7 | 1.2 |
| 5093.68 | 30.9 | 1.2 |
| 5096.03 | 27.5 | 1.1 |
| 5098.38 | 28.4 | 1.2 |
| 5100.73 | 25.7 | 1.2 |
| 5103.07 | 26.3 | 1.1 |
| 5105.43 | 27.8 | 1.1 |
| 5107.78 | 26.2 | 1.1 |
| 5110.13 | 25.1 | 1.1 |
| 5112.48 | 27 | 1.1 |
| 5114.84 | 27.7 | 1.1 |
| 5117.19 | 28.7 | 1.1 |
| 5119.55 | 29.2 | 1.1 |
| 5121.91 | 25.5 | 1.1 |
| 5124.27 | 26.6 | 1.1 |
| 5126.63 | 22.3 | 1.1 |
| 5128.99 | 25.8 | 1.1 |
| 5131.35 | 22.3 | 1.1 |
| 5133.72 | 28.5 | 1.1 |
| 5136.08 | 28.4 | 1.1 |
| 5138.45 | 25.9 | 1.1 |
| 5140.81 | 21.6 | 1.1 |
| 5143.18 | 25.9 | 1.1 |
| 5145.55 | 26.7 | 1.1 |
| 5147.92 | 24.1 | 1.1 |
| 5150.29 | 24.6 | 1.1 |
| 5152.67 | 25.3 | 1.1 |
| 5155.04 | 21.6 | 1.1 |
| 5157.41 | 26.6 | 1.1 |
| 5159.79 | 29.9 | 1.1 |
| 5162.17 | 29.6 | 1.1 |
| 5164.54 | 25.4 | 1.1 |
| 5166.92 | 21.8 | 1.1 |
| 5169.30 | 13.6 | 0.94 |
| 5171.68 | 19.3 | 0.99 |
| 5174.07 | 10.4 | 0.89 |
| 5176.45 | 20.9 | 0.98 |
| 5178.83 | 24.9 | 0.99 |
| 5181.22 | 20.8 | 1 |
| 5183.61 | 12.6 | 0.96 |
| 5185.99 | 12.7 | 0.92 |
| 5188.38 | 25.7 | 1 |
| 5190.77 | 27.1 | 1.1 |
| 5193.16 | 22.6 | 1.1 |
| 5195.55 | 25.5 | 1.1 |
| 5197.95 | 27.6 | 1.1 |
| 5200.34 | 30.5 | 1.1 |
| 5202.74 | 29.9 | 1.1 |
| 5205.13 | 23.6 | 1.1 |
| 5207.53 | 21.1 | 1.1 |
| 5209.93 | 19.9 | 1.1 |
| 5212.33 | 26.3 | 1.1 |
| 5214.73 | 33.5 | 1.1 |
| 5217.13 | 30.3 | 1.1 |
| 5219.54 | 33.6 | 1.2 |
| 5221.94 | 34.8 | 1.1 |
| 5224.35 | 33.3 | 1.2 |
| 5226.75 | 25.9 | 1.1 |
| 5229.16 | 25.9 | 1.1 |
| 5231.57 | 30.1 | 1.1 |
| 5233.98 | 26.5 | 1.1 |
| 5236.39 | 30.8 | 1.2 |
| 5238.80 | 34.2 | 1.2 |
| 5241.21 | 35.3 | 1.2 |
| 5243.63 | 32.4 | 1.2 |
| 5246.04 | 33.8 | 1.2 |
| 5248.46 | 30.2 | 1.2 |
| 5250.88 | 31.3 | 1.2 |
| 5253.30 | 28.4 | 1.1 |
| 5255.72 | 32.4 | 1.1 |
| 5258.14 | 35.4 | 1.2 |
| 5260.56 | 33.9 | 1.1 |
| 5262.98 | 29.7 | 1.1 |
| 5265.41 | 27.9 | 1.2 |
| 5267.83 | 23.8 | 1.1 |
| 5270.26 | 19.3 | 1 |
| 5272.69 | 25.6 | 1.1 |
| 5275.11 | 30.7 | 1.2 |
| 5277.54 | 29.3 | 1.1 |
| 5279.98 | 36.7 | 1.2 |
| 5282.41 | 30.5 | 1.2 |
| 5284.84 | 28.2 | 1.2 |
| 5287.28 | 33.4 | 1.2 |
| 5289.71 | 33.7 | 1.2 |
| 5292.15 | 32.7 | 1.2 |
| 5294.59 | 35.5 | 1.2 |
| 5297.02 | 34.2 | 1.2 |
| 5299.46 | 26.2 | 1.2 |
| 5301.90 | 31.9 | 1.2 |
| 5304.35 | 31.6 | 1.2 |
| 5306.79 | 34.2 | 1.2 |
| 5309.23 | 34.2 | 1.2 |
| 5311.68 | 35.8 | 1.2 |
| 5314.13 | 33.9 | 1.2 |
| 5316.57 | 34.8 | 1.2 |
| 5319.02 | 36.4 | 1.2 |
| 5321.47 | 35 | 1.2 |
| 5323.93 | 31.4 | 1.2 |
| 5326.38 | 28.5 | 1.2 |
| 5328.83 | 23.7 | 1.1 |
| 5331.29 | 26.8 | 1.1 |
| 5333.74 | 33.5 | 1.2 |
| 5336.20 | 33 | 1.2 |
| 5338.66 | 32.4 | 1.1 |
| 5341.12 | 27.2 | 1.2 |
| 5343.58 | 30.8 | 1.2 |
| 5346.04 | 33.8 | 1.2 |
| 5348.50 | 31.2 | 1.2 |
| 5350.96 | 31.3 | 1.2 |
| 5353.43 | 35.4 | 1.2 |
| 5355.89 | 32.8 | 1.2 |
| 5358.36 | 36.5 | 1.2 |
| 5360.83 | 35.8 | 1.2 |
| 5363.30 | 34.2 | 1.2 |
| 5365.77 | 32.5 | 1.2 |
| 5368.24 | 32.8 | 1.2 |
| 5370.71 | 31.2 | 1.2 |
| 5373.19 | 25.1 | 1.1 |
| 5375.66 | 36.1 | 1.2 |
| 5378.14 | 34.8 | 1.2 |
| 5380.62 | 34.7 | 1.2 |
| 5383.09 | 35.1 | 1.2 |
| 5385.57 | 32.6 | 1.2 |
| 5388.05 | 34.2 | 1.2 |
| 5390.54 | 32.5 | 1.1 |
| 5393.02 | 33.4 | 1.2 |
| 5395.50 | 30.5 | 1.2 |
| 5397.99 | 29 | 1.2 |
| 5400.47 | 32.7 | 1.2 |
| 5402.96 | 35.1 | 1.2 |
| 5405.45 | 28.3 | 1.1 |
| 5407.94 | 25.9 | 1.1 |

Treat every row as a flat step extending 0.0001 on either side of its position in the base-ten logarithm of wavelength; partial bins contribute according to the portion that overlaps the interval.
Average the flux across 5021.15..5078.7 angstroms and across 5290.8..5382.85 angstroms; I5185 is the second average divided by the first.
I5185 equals 1.15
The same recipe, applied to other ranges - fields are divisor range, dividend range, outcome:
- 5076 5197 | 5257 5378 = 1.28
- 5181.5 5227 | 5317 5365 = 1.23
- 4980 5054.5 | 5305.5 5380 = 1.16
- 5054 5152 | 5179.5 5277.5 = 1.04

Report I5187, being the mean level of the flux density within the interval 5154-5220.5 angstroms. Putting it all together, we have 23.8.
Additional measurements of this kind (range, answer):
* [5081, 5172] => 25.9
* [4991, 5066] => 28.4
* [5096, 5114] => 26.7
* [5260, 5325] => 31.5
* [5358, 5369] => 34.3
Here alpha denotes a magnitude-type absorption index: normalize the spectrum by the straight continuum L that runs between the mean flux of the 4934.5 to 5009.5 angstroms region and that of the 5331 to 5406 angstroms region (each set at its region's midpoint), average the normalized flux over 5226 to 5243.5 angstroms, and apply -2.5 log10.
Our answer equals 0.056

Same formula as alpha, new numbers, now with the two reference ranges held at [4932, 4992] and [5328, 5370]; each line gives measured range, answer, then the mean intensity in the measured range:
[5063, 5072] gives 0.11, 27.9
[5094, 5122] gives 0.14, 27.3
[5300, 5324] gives -0.06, 33.8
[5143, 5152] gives 0.23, 25.2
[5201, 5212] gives 0.29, 24.2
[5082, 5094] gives 0.13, 27.6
